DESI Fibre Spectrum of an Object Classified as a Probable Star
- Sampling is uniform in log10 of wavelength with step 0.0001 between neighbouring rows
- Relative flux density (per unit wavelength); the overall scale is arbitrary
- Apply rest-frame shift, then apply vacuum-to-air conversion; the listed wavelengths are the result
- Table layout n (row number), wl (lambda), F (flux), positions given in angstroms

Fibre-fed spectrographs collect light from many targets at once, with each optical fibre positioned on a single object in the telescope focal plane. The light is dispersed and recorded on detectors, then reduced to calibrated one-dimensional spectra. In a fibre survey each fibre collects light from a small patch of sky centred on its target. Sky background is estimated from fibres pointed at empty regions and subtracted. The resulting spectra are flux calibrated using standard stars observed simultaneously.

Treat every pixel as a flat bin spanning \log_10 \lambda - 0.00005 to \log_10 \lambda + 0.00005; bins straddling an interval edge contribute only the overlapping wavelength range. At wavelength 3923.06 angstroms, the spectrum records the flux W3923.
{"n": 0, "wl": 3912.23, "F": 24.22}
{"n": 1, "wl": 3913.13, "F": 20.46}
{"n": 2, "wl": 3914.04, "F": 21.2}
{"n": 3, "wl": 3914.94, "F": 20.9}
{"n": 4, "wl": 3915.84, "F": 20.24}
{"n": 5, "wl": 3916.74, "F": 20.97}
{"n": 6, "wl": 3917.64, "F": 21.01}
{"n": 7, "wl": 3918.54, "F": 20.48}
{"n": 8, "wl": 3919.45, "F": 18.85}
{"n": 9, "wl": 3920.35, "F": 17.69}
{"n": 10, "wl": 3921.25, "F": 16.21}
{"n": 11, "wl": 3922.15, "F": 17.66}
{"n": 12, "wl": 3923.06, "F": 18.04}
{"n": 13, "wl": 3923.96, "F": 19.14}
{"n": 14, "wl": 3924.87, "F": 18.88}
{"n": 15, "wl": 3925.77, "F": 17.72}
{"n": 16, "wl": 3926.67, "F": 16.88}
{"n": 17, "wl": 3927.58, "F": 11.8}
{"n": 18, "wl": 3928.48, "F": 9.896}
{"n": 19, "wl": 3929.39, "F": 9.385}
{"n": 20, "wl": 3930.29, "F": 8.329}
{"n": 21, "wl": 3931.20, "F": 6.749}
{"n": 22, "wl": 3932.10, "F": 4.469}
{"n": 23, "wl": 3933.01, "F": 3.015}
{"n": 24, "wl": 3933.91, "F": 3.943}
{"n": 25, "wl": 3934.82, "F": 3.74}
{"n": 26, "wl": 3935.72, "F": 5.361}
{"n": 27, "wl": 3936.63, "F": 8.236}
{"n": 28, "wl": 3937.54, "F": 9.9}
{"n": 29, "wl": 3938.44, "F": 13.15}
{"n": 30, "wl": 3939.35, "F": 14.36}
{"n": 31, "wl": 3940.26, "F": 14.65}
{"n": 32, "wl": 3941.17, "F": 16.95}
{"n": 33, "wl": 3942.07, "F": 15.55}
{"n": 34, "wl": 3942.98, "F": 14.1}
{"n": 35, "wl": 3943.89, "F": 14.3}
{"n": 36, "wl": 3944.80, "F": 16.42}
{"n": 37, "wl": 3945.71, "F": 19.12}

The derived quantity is 18.04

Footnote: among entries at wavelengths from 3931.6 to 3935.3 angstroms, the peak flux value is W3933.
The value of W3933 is 4.469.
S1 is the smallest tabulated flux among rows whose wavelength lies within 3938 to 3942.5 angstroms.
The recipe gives 13.15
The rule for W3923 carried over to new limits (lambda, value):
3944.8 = 16.42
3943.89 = 14.3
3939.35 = 14.36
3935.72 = 5.361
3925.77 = 17.72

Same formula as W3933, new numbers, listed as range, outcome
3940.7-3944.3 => 16.95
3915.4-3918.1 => 21.01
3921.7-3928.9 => 19.14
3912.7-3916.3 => 21.2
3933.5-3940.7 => 14.65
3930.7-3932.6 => 6.749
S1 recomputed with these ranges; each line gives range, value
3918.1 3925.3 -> 16.21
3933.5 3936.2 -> 3.74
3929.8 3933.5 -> 3.015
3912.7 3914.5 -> 20.46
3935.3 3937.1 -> 5.361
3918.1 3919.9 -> 18.85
